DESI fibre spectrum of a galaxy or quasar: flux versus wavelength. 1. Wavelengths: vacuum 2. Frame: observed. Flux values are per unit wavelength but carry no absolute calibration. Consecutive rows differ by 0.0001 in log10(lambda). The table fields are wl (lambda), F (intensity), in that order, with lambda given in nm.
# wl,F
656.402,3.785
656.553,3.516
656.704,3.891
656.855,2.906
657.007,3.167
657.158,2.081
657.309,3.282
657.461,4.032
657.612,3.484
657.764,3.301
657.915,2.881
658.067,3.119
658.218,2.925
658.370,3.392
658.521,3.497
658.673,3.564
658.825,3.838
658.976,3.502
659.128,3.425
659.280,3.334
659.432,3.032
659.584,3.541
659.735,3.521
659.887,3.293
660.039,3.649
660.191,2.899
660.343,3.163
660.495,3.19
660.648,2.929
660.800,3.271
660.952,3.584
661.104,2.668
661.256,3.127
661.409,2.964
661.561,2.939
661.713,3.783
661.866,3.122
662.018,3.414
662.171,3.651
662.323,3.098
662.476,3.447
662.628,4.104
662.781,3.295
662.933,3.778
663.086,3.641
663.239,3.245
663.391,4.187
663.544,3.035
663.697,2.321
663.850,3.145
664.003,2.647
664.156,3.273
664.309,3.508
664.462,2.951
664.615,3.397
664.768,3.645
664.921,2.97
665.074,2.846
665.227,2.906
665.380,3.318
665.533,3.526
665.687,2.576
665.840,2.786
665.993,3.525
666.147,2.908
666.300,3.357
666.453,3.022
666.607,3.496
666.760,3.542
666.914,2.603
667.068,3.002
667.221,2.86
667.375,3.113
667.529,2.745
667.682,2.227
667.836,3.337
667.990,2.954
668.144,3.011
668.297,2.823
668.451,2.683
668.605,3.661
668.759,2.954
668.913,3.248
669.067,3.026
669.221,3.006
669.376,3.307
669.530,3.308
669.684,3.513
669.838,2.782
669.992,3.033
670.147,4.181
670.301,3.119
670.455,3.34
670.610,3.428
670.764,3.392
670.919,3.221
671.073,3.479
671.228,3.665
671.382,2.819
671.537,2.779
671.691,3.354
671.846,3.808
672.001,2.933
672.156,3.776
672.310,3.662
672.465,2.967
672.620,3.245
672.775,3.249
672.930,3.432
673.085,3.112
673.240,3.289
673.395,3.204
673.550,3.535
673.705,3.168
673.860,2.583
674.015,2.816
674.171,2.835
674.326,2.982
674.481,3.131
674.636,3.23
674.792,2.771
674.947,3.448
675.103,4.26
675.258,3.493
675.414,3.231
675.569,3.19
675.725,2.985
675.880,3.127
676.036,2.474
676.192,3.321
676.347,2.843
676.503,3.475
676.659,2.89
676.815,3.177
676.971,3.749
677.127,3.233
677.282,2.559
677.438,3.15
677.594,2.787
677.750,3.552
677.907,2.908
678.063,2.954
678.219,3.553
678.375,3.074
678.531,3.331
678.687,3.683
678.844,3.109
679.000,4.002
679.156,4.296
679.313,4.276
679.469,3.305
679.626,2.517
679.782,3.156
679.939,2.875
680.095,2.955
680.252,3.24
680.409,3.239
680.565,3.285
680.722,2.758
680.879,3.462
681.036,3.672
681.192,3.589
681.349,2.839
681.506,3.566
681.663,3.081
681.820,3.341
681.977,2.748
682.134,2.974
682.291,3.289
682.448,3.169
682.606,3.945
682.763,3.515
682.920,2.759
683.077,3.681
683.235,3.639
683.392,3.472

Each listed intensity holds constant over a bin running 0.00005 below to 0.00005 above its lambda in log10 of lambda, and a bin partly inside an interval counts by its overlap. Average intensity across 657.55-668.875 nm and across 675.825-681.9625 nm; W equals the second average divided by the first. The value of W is 1.01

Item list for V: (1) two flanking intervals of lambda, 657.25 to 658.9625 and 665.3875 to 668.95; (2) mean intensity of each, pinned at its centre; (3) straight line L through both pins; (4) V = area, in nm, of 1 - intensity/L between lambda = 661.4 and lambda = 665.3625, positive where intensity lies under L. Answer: -0.12 nm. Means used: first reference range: 3.4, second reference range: 3.04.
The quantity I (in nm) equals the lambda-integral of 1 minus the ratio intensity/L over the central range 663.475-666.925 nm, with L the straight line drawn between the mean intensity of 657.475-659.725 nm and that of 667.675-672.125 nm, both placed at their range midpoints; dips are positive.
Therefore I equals 0.17 nm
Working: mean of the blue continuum 3.37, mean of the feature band 3.11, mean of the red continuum 3.21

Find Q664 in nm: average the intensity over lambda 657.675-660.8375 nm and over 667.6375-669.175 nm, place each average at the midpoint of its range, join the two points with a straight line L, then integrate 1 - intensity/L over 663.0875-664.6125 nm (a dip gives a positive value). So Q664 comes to -0.01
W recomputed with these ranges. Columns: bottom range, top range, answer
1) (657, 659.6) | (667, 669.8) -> 0.92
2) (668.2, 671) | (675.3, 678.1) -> 0.96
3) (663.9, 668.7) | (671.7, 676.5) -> 1.04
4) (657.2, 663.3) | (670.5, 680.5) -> 0.97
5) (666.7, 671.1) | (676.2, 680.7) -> 1.04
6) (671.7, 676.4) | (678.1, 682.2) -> 1.03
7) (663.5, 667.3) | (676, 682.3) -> 1.05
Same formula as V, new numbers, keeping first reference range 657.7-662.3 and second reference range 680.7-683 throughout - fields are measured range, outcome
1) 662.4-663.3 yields -0.086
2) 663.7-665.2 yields 0.079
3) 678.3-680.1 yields -0.076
